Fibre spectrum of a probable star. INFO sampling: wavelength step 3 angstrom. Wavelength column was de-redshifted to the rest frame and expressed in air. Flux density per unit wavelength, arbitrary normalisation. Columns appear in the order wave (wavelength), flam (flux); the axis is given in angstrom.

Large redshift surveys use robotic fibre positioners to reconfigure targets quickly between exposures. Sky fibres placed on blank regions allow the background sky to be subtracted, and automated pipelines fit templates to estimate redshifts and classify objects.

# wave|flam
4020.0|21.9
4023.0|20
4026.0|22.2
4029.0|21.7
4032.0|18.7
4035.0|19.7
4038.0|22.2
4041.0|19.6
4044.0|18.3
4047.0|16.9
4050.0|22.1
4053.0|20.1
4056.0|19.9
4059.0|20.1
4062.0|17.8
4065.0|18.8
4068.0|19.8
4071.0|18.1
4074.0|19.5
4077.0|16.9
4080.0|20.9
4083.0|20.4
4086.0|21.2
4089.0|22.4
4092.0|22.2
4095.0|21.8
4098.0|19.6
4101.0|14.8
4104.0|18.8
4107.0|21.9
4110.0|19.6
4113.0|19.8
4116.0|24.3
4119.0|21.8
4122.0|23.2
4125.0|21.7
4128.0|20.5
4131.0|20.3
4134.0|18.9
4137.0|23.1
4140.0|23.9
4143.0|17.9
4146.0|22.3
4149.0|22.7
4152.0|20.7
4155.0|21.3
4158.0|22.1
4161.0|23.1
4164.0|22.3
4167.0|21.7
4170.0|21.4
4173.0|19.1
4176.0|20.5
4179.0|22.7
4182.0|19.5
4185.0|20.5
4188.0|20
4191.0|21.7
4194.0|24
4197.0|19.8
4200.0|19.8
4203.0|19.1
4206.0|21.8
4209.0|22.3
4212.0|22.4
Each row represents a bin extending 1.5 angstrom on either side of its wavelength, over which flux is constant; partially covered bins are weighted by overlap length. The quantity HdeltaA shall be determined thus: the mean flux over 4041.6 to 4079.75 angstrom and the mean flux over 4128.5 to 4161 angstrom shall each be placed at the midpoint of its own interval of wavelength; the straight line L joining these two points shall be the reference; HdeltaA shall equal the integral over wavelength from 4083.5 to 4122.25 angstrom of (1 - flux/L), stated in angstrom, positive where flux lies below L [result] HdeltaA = -1.0 angstrom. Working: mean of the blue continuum 19.1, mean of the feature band 20.8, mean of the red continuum 21.4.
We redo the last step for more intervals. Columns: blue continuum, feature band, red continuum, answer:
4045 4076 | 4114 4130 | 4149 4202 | -1.5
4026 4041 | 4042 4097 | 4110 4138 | 2.9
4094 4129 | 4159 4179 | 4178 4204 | -0.7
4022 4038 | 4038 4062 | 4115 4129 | 1.6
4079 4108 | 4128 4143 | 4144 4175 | 0.0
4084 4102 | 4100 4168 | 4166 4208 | -1.8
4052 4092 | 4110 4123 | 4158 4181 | -0.9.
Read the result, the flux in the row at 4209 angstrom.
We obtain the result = 22.3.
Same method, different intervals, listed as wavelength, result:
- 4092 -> 22.2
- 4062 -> 17.8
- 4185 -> 20.5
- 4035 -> 19.7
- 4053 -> 20.1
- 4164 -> 22.3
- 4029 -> 21.7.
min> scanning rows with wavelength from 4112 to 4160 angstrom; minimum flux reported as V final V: 17.9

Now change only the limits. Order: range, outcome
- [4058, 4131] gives 14.8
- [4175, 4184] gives 19.5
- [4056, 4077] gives 16.9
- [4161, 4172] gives 21.4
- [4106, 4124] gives 19.6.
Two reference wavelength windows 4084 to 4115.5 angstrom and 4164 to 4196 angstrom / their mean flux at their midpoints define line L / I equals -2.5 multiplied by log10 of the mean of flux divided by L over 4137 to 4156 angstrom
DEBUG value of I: -0.04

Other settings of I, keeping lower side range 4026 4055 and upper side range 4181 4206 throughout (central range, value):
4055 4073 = 0.06 mag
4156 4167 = -0.09 mag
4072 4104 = 0.02 mag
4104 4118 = -0.04 mag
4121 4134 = -0.04 mag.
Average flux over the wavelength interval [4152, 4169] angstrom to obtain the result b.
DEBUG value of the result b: 22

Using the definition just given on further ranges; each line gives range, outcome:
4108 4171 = 21.6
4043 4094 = 19.8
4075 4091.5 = 20.4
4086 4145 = 20.9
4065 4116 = 20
